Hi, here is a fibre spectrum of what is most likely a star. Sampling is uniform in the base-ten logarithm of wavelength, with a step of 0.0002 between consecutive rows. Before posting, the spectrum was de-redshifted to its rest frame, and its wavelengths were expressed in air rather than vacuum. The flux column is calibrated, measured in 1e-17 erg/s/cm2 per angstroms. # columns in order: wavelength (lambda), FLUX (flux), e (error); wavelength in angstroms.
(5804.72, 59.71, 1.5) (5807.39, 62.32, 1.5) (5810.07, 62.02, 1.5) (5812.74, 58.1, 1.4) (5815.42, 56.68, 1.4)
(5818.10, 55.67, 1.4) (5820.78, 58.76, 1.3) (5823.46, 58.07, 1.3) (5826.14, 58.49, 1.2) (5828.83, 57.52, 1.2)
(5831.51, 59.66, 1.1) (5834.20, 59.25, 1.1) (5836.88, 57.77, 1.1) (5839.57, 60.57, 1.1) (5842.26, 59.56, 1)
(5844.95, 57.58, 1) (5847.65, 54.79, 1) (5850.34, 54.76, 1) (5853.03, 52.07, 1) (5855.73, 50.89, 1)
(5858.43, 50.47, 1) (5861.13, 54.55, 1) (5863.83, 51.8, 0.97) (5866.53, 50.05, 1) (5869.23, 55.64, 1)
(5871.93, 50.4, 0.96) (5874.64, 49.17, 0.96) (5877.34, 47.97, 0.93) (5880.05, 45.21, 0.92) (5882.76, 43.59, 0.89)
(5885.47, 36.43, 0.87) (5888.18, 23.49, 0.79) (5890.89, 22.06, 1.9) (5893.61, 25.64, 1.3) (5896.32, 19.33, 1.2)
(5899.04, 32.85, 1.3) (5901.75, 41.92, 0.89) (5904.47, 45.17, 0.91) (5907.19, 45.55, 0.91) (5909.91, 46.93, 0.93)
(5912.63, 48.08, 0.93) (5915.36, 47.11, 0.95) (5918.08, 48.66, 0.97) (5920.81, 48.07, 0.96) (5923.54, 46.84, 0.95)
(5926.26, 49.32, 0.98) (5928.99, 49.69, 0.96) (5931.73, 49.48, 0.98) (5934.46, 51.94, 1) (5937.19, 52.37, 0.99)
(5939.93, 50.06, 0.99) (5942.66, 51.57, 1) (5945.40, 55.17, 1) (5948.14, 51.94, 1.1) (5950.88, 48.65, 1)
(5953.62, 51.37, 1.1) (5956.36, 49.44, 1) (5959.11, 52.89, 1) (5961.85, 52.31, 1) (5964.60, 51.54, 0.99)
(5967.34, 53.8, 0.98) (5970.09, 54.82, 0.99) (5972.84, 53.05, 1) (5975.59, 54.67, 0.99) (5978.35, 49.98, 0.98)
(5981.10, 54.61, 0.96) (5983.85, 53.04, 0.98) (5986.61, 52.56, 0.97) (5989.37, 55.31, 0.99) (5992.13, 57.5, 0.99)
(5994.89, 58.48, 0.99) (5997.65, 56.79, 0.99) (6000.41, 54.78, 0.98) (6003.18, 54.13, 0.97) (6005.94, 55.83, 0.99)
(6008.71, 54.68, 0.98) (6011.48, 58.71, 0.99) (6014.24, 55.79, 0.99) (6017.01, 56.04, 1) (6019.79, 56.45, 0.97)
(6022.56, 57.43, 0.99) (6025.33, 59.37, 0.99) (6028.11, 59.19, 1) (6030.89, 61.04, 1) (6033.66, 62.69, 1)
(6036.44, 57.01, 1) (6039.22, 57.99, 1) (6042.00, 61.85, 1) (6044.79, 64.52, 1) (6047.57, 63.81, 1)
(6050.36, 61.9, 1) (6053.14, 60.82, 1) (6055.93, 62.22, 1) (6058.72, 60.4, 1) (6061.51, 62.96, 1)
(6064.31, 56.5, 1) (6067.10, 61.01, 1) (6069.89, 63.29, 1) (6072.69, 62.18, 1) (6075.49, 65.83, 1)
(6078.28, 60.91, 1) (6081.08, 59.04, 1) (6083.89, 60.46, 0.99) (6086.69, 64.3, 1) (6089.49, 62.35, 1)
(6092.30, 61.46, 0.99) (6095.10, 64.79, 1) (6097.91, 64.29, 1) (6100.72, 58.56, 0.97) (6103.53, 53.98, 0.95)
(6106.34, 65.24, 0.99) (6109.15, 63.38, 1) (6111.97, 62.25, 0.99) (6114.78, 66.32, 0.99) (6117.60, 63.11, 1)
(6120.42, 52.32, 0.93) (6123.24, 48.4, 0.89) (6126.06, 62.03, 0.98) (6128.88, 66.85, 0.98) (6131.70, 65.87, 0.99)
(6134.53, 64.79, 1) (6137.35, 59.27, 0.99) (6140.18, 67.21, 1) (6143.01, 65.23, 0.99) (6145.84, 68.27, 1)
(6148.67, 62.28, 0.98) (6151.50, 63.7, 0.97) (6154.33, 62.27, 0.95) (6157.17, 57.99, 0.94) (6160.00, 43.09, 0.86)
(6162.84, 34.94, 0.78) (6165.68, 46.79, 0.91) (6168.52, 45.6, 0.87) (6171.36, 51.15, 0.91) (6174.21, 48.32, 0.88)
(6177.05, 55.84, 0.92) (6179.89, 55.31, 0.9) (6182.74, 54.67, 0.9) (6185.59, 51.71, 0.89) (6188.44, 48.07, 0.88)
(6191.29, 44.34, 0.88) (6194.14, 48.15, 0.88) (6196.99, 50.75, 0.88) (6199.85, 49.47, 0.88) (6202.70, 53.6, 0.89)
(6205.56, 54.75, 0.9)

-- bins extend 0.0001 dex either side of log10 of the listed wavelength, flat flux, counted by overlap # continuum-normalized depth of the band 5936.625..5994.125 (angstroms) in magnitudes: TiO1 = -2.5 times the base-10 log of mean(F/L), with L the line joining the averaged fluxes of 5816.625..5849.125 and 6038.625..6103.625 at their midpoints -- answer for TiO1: 0.14 mag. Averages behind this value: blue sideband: 58.1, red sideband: 61.7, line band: 52.8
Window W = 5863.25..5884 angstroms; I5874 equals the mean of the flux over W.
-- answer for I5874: 49.2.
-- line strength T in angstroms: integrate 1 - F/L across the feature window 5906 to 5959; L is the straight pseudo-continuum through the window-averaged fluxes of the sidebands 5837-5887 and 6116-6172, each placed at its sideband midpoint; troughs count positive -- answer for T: 3.3 angstroms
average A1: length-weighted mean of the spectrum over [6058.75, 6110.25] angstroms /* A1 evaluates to 61.7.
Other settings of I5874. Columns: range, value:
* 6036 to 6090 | 61.5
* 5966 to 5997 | 54.4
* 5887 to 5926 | 39.1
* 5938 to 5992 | 52.6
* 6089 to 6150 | 62.2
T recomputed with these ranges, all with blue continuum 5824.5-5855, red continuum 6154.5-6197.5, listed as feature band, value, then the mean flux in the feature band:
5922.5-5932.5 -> 1.2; 48.9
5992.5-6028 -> -2.2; 56.7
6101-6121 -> -4.0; 61.2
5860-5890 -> 5.7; 45.8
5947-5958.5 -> 0.9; 50.5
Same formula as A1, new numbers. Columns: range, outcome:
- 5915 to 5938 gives 49.3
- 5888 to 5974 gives 46.3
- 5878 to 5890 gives 37.2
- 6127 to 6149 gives 65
